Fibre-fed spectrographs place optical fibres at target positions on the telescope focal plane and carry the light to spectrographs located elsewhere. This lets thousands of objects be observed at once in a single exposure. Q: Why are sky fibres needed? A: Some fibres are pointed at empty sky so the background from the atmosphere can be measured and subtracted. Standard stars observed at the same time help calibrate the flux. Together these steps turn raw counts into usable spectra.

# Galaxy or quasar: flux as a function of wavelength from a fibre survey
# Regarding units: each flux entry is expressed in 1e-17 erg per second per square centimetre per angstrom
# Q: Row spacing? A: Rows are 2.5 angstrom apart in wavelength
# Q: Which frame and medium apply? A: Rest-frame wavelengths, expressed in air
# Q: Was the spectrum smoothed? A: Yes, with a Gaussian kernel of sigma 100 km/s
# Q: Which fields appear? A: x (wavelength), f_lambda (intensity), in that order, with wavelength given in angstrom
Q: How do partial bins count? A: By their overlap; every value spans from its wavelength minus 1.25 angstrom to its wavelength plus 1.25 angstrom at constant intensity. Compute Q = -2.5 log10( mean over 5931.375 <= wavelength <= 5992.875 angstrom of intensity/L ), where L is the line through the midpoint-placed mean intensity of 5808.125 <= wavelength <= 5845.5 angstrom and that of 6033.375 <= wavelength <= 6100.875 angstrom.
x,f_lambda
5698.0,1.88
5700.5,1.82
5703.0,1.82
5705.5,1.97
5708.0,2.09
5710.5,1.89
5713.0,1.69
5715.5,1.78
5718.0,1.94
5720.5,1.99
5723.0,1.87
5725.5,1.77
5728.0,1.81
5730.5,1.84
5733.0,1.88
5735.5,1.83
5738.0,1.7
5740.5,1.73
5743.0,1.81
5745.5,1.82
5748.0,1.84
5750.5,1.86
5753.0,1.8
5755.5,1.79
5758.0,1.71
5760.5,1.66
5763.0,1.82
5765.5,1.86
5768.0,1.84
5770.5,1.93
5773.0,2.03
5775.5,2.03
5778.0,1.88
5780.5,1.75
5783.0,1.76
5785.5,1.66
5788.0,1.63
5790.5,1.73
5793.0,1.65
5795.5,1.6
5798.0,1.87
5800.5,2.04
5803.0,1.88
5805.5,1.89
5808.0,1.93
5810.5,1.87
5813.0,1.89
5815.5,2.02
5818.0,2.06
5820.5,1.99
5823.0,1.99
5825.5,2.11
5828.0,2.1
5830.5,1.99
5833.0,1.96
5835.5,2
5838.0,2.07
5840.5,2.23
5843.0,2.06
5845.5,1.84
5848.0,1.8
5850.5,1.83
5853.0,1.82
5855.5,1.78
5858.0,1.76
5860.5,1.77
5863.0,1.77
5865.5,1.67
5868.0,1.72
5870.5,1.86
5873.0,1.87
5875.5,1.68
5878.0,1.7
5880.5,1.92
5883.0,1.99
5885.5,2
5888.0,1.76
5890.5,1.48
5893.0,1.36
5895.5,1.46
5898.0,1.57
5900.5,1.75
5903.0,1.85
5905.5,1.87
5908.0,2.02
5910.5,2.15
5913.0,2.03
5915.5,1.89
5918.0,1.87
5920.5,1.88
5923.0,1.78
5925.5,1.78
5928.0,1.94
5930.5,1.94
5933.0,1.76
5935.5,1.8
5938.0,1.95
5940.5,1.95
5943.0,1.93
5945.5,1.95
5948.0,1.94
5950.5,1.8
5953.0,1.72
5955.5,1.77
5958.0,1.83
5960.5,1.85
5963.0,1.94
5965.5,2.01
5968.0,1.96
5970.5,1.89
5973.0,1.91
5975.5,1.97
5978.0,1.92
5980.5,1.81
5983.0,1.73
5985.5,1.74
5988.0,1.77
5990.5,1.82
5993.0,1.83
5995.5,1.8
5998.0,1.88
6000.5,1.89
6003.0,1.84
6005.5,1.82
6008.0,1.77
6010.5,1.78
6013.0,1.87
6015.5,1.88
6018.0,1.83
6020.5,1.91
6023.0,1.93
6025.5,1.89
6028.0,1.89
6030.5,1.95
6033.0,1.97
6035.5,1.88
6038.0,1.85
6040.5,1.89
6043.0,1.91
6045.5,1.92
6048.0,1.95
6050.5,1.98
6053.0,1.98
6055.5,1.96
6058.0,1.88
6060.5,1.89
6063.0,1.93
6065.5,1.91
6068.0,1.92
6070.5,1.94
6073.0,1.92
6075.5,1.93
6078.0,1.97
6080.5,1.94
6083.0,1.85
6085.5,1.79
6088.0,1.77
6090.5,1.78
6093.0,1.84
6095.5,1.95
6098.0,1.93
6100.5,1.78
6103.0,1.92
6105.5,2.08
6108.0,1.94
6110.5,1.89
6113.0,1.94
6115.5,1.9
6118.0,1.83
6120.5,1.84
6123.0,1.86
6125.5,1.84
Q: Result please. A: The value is 0.05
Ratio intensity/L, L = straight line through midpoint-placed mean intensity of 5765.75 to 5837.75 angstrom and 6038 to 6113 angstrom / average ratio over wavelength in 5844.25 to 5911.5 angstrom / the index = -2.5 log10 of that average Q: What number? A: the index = 0.07 mag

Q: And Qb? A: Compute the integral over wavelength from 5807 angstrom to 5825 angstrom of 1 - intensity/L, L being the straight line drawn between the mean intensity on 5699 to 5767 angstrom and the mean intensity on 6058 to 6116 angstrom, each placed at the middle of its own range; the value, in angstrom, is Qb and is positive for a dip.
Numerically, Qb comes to -1.2 angstrom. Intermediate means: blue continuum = 1.83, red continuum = 1.9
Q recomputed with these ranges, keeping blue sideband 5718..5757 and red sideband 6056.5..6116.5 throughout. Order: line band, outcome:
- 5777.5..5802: 0.05 mag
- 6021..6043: -0.01 mag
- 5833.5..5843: -0.13 mag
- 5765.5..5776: -0.06 mag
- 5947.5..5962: 0.03 mag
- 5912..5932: -0.01 mag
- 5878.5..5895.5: 0.08 mag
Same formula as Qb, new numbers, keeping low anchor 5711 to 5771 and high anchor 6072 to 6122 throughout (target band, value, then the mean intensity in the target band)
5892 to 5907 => 1.6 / 1.65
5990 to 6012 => 0.5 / 1.83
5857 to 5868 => 0.6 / 1.74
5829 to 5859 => -1.5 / 1.93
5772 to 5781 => -0.6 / 1.93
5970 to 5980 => -0.3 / 1.92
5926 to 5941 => -0.2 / 1.88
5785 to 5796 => 1.0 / 1.66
